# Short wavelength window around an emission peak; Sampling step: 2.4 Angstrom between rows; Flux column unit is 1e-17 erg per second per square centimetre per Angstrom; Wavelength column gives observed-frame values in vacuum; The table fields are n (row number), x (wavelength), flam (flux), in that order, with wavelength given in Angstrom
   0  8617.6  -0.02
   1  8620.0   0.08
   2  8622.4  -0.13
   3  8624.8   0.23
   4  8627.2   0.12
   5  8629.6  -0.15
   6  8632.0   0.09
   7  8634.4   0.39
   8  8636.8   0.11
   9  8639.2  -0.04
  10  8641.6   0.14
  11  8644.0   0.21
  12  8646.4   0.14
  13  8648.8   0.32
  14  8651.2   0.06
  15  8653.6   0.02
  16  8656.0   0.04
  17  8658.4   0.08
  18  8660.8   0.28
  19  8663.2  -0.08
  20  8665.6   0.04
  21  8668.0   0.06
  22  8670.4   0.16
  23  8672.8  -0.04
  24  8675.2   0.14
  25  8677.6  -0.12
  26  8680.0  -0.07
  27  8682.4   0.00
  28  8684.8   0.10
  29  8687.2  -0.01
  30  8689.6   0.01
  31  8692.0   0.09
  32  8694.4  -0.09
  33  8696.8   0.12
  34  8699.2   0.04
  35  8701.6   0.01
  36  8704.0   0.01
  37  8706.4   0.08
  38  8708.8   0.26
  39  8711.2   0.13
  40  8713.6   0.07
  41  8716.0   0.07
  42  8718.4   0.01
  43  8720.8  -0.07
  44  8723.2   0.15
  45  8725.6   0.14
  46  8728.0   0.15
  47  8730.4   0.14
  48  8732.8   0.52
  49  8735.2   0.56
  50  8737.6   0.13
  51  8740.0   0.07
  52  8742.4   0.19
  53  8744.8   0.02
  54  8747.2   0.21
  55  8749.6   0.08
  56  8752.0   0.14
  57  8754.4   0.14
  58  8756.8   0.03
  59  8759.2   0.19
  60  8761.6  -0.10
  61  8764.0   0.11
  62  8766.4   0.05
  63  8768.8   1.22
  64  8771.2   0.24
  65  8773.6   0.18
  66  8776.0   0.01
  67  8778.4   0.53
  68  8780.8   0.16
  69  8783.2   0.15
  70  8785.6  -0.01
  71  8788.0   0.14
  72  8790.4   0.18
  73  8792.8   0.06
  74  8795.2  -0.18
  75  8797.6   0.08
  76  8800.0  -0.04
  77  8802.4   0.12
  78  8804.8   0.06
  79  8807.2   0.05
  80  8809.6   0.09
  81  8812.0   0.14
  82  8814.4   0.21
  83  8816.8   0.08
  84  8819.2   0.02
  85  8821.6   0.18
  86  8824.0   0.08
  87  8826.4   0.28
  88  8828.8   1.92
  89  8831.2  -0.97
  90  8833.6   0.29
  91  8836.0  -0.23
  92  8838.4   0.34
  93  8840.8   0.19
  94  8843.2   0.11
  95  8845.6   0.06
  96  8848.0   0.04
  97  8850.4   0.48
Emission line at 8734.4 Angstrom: Hgamma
